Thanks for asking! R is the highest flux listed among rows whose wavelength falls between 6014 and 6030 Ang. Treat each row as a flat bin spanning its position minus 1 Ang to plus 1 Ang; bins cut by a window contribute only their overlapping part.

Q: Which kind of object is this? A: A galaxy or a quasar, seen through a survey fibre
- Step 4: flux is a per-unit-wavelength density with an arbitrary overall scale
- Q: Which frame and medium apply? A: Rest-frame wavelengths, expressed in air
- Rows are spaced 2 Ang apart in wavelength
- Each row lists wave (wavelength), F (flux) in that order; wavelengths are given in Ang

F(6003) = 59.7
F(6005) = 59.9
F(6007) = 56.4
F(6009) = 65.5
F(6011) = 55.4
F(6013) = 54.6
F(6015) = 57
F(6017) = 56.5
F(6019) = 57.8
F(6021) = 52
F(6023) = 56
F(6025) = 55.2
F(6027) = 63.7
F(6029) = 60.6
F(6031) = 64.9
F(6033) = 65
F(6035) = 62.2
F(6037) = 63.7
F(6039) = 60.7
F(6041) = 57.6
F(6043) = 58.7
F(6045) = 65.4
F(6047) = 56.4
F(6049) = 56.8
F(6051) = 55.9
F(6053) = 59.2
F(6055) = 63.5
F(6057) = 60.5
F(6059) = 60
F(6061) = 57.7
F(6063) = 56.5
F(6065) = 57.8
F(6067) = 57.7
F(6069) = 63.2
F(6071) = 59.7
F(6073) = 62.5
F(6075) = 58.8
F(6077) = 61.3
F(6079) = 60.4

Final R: 63.7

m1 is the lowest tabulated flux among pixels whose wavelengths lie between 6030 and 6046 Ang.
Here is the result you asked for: 57.6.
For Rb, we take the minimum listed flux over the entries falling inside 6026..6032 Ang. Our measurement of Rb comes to 60.6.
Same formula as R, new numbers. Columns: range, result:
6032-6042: 65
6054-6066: 63.5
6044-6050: 65.4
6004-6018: 65.5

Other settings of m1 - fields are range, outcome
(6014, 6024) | 52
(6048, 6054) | 55.9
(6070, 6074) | 59.7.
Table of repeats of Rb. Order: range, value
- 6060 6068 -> 56.5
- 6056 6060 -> 60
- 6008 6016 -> 54.6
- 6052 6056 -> 59.2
